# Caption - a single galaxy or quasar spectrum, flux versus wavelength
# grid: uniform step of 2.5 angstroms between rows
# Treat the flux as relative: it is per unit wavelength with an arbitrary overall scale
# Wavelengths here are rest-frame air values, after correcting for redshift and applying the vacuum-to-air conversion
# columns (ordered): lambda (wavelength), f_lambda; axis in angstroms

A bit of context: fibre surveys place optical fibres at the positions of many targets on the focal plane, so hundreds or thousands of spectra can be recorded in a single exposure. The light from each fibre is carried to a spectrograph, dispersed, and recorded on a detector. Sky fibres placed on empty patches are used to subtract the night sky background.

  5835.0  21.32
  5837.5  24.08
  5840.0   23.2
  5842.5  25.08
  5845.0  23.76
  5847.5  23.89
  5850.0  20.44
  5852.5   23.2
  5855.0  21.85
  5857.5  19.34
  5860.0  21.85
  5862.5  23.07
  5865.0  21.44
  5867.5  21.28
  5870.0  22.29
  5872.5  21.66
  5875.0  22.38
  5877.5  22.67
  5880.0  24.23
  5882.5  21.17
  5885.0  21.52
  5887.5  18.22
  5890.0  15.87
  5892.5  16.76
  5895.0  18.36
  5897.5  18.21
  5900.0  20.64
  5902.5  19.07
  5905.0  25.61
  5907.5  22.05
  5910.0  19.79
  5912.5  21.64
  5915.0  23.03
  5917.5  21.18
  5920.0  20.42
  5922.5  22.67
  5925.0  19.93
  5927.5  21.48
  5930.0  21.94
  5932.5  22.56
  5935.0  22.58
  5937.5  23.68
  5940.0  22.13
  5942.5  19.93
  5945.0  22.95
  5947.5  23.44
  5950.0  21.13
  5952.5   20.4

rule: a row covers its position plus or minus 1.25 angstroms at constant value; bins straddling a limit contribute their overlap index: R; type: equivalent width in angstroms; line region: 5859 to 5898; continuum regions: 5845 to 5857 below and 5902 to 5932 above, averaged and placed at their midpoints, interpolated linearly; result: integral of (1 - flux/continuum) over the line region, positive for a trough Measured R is 2.3 angstroms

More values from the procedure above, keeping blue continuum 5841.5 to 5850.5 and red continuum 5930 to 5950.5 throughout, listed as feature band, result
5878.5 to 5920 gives 4.3 angstroms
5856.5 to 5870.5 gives 1.0 angstroms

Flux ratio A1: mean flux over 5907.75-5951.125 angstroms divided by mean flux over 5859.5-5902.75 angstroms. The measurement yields 1.06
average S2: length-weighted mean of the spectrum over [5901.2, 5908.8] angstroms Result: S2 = 22.2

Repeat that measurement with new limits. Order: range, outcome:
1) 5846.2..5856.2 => 22.4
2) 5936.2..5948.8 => 22.4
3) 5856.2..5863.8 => 21.4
